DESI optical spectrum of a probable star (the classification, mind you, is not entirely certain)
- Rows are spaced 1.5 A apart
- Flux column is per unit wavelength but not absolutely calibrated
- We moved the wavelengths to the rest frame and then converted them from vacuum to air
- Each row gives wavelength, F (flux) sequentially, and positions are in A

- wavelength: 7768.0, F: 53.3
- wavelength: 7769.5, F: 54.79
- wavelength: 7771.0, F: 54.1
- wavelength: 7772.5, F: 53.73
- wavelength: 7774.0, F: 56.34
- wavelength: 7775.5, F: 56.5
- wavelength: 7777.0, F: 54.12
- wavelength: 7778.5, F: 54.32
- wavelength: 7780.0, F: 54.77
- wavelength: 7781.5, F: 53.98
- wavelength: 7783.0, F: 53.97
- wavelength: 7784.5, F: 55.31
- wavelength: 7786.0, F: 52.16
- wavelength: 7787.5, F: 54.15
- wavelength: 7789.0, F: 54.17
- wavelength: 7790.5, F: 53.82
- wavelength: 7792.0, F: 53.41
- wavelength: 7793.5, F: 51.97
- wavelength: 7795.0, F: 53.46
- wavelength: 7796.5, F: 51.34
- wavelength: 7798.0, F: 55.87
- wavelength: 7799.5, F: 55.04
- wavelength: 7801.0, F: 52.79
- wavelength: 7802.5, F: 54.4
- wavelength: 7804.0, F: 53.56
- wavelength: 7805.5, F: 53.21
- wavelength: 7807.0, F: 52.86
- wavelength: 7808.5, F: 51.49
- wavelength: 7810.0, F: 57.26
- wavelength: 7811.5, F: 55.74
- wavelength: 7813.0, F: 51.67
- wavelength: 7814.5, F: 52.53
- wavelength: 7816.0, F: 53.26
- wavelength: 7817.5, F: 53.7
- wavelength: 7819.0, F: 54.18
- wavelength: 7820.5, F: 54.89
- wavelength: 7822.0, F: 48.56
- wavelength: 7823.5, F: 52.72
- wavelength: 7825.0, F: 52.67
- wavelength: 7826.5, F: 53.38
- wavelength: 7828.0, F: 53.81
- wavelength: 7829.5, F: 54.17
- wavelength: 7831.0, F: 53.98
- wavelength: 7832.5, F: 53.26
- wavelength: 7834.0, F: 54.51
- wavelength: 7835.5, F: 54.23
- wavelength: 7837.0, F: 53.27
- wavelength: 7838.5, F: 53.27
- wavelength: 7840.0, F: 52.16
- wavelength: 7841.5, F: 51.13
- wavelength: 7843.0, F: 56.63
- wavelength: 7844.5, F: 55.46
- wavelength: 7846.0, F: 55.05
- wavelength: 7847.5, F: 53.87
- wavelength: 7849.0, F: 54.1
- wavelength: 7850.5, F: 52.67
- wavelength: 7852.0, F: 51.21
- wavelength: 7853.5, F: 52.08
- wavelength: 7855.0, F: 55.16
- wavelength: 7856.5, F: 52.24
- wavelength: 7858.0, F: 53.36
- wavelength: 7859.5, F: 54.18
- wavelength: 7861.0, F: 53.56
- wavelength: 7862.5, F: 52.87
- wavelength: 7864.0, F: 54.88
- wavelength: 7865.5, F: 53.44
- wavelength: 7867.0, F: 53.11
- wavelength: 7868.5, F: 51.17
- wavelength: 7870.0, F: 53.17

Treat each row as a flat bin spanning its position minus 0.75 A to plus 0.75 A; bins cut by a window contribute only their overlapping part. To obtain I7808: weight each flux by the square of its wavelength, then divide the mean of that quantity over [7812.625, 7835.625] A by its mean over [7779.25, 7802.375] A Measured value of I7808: 1.0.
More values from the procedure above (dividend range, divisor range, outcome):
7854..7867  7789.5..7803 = 1.02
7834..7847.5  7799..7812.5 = 1.01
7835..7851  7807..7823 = 1.02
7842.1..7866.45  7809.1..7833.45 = 1.01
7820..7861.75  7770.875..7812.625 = 1.00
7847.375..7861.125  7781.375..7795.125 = 1.01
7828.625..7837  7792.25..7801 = 1.02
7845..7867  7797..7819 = 1.01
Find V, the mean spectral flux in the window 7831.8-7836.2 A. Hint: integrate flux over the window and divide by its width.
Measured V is 54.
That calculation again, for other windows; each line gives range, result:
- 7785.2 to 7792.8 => 53.5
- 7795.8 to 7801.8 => 53.8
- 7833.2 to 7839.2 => 53.8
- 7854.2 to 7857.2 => 53.7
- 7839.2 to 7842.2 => 51.7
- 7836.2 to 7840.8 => 52.9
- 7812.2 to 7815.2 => 52.2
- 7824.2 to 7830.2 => 53.5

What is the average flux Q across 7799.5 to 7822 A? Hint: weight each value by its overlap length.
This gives 53.6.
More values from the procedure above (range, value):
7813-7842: 53.1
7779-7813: 53.8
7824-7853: 53.6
